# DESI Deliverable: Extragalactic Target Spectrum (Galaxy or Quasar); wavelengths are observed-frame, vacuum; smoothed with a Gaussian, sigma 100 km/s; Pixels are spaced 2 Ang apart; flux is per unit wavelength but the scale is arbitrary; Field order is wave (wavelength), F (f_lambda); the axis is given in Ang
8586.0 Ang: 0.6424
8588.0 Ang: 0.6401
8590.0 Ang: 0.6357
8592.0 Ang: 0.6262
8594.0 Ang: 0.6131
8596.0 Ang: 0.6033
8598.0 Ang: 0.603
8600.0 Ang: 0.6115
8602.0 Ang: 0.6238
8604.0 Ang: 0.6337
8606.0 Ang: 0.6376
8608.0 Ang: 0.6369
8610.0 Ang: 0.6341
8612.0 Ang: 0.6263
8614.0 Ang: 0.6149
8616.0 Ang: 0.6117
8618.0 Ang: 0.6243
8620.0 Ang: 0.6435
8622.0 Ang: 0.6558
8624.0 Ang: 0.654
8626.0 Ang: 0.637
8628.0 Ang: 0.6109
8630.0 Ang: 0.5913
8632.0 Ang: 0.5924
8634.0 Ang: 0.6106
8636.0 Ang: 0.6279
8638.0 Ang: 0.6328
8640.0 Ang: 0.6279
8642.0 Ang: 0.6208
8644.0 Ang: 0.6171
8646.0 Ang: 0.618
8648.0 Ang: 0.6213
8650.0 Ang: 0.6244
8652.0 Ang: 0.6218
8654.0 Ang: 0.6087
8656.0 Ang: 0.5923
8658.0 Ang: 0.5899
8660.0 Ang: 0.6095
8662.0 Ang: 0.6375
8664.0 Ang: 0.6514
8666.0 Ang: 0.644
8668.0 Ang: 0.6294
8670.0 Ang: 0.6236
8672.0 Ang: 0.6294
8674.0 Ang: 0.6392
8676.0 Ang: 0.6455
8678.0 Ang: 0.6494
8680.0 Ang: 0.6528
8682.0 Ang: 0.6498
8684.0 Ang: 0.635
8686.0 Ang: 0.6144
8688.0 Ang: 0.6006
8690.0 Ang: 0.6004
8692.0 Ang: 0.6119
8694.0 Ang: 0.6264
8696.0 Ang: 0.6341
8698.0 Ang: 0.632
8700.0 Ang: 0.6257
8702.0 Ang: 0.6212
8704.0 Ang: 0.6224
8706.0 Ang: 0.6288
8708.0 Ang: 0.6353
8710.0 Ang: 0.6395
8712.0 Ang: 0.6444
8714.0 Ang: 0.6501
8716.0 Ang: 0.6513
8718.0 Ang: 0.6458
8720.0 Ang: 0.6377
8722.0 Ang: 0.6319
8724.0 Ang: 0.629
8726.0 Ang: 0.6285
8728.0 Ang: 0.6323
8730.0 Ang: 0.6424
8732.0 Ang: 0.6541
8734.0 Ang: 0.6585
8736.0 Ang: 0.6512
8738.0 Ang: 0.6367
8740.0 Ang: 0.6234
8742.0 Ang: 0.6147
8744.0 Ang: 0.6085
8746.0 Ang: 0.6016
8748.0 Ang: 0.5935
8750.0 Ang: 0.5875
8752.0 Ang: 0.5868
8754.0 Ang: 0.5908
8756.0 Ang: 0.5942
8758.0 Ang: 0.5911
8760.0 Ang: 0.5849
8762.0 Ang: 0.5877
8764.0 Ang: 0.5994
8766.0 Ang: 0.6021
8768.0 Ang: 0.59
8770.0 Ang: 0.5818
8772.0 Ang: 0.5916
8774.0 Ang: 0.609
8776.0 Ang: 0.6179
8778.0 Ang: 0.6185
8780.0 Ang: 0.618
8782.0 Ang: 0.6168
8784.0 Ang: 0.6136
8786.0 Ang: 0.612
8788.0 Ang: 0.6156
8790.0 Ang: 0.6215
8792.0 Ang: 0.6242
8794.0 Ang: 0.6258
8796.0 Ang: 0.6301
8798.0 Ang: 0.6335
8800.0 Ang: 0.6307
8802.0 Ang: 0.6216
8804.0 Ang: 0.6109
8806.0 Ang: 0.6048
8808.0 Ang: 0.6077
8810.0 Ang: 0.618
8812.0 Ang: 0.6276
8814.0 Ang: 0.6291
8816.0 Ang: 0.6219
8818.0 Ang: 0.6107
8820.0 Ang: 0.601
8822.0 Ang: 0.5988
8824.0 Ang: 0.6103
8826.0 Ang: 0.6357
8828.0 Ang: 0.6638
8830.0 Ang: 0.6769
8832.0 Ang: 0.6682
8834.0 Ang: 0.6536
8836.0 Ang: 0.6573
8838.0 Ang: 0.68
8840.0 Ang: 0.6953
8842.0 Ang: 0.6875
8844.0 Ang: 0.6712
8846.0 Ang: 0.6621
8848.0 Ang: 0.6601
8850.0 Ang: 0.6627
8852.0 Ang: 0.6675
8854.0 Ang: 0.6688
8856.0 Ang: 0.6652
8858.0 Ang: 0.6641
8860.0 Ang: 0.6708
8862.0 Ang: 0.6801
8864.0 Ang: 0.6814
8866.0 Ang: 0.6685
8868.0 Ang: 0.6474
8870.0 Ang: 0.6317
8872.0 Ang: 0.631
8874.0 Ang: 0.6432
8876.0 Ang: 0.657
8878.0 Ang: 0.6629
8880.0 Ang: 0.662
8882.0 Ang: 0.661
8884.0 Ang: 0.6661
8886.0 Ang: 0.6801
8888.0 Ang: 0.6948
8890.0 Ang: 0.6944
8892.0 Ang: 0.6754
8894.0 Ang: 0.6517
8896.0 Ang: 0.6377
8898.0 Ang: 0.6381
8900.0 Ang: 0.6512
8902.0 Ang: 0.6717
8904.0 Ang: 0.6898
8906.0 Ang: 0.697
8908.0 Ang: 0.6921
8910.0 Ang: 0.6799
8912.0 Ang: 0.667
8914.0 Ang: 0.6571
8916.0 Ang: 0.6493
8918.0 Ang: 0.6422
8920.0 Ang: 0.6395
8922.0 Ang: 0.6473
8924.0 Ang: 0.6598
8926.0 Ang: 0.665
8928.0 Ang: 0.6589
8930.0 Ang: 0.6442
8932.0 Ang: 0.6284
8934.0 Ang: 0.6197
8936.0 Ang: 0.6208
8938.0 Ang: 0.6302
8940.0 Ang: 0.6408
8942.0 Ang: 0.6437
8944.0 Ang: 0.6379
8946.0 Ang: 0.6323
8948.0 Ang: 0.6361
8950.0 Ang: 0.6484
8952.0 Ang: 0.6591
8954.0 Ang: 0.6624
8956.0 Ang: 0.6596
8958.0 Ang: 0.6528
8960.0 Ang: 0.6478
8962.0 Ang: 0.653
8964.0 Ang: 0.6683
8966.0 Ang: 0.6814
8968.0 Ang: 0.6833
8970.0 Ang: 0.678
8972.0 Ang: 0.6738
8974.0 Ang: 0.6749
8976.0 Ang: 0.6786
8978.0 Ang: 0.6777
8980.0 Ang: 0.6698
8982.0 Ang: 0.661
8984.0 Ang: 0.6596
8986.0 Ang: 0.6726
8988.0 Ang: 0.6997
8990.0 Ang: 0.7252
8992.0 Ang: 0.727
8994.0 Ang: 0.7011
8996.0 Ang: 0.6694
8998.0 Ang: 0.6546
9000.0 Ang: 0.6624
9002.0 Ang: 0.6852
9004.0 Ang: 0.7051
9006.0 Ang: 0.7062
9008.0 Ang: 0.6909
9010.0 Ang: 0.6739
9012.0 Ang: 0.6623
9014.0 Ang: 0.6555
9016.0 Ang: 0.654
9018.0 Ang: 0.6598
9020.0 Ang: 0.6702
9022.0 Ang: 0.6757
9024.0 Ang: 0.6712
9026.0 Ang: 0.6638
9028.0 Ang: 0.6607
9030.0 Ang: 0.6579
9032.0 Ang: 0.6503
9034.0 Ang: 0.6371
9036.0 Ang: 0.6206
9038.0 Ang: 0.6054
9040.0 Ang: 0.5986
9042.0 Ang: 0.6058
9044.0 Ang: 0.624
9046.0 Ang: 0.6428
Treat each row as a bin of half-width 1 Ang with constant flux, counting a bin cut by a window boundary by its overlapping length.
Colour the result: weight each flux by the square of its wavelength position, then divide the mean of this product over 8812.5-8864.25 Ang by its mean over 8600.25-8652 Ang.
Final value 1.10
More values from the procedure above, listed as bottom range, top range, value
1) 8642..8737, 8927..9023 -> 1.13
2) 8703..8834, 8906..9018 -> 1.12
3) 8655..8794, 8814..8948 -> 1.09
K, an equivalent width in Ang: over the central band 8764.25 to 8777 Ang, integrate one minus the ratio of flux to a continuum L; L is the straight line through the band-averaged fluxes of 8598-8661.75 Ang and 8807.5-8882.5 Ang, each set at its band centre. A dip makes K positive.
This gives 0.8 Ang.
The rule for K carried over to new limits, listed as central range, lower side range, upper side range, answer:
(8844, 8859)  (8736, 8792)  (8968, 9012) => -0.70 Ang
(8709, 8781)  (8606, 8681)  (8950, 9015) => 2.63 Ang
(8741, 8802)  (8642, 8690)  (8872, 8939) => 3.18 Ang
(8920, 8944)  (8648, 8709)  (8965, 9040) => 0.71 Ang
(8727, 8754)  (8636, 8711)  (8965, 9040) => 0.59 Ang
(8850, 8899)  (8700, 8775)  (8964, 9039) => -1.25 Ang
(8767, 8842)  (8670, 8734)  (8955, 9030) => 2.54 Ang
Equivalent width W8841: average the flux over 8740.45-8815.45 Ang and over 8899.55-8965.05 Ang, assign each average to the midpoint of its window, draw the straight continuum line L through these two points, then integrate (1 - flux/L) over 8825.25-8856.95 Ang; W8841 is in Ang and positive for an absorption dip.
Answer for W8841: -2.1 Ang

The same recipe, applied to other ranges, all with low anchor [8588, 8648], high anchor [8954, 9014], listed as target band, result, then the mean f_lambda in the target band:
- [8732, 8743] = 0.0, 0.638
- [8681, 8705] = 0.4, 0.623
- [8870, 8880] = 0.2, 0.648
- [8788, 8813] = 1.1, 0.621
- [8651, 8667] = 0.3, 0.619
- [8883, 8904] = -0.1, 0.667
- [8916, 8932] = 0.5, 0.649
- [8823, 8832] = 0.1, 0.649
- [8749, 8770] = 1.7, 0.591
